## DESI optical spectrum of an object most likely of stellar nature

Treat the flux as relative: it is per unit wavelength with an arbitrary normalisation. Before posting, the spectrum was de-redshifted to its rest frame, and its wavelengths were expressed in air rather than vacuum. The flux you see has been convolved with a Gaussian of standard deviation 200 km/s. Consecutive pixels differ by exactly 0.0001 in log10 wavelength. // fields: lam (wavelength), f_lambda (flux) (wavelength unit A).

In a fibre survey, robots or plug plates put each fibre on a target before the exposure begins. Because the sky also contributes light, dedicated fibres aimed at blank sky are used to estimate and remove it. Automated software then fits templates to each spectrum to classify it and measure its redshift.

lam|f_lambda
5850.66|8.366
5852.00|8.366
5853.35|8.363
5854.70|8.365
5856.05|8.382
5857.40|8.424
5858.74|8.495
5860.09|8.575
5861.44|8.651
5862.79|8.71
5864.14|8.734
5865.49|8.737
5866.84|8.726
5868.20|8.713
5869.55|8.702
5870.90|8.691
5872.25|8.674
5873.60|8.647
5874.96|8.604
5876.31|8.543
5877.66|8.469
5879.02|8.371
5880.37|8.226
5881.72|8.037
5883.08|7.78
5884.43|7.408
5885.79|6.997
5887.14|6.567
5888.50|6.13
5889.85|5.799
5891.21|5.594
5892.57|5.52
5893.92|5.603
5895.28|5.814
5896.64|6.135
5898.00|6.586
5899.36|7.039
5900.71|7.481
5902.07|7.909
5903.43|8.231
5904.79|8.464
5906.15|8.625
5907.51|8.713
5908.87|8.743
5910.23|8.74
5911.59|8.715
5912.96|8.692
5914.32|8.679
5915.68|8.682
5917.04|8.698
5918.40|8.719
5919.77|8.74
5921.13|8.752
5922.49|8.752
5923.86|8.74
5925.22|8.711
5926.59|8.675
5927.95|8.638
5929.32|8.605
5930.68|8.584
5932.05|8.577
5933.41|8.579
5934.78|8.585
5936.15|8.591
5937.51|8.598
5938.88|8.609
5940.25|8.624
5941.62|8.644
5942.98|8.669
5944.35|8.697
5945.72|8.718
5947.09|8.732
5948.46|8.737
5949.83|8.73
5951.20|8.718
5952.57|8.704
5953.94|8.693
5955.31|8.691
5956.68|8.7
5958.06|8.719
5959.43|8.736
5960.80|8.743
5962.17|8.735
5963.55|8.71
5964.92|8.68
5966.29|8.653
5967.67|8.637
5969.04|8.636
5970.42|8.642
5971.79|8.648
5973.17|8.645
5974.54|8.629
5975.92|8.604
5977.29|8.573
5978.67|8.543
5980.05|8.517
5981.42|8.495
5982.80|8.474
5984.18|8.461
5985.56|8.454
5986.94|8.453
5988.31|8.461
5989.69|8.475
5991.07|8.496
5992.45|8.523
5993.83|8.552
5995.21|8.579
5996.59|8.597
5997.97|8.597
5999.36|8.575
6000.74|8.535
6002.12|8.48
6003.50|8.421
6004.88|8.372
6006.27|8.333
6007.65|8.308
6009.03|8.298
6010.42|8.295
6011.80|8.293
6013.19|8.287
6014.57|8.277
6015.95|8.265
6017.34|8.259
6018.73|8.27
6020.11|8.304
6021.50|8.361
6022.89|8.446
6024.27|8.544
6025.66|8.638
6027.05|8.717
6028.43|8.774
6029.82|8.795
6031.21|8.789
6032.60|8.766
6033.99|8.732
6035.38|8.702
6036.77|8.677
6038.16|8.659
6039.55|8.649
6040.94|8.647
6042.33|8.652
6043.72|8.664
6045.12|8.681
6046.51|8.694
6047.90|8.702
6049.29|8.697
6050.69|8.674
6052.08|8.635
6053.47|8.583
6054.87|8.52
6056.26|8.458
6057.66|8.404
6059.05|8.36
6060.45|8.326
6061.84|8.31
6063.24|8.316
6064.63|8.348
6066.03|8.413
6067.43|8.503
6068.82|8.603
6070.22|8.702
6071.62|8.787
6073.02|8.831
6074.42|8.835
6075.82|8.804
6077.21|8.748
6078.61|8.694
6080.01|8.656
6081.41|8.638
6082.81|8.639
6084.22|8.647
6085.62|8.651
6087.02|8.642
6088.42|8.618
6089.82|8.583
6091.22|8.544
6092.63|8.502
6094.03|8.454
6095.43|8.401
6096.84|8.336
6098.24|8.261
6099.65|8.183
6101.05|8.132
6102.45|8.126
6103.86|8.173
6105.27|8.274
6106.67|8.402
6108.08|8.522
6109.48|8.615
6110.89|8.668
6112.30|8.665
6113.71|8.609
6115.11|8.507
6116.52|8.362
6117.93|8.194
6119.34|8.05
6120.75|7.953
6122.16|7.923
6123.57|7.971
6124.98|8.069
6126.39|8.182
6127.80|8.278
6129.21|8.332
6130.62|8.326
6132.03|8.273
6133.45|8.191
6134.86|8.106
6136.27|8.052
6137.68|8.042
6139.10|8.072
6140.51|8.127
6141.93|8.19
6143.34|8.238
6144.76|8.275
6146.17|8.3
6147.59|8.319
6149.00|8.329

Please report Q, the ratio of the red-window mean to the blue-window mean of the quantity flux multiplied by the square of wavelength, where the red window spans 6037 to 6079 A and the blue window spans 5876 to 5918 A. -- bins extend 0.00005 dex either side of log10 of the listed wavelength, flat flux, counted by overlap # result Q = 1.20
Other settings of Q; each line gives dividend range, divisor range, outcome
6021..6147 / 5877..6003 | 1.07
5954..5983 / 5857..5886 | 1.06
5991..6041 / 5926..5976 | 1.00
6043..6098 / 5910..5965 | 1.03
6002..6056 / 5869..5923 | 1.14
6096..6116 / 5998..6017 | 1.04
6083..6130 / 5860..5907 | 1.17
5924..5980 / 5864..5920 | 1.12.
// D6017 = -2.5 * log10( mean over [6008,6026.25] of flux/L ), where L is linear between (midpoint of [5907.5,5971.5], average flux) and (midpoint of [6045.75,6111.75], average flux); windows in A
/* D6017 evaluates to 0.03 mag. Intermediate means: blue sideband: 8.68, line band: 8.35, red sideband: 8.52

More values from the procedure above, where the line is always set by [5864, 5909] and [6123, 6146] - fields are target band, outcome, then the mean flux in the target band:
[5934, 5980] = -0.114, 8.66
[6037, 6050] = -0.090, 8.67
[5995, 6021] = -0.063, 8.38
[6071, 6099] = -0.070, 8.61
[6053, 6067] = -0.051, 8.4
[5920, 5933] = -0.125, 8.68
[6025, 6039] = -0.100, 8.72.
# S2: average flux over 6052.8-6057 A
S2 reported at 8.5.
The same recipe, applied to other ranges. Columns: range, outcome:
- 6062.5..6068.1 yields 8.39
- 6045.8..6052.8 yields 8.69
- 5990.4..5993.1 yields 8.51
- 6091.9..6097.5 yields 8.41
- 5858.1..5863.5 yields 8.61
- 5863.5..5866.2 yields 8.74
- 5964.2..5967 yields 8.67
